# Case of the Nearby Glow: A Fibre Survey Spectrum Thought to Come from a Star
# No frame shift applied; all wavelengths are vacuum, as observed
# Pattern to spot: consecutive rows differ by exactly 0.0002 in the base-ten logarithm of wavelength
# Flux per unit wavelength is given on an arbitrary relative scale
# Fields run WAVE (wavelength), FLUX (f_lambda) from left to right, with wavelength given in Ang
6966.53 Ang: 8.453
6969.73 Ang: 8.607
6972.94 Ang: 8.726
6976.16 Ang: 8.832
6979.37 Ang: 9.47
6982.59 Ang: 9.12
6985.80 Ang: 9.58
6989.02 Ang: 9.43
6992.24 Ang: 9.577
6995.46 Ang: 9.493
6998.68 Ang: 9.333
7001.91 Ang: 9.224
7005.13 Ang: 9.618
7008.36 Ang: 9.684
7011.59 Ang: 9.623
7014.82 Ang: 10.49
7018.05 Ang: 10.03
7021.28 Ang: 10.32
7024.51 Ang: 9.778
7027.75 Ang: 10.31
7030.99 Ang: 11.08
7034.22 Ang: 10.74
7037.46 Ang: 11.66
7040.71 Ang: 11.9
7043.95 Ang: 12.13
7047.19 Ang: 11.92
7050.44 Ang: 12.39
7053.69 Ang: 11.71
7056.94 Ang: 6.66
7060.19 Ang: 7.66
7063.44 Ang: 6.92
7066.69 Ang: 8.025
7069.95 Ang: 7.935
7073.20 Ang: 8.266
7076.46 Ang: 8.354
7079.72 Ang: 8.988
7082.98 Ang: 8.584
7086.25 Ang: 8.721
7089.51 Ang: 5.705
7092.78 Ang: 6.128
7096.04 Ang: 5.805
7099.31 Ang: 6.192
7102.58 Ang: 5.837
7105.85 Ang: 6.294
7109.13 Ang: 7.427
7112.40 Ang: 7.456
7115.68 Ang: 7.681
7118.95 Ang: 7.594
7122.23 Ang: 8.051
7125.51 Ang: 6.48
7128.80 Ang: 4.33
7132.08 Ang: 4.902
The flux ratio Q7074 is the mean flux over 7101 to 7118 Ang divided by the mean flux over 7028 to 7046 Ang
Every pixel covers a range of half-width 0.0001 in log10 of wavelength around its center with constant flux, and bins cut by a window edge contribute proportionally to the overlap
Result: 0.61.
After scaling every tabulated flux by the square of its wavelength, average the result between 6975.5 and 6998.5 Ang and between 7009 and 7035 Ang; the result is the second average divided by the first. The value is 1.1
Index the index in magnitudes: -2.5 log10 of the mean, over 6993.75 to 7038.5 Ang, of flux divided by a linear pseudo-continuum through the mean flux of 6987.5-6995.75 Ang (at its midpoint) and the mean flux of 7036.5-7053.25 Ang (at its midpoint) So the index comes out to 0.06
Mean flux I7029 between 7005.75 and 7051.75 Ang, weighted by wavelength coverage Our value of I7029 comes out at 10.8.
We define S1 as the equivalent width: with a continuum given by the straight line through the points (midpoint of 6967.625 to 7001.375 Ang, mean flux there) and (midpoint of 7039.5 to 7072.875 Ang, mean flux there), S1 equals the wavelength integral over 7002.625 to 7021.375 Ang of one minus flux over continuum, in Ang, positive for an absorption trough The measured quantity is -1.0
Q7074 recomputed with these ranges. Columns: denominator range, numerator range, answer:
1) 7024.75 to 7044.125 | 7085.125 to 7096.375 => 0.59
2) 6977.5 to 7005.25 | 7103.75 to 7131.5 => 0.72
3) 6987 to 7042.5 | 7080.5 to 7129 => 0.68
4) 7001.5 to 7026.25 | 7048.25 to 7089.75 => 0.87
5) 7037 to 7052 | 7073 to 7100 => 0.62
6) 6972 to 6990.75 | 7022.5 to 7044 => 1.19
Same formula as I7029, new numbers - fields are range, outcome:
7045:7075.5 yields 9.1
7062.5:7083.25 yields 8.17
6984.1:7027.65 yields 9.73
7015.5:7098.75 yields 9.24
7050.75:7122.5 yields 7.62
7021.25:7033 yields 10.4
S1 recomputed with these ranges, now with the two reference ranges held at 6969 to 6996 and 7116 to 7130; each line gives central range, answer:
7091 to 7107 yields 2.6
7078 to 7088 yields -1.7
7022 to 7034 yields -2.9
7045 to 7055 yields -4.9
